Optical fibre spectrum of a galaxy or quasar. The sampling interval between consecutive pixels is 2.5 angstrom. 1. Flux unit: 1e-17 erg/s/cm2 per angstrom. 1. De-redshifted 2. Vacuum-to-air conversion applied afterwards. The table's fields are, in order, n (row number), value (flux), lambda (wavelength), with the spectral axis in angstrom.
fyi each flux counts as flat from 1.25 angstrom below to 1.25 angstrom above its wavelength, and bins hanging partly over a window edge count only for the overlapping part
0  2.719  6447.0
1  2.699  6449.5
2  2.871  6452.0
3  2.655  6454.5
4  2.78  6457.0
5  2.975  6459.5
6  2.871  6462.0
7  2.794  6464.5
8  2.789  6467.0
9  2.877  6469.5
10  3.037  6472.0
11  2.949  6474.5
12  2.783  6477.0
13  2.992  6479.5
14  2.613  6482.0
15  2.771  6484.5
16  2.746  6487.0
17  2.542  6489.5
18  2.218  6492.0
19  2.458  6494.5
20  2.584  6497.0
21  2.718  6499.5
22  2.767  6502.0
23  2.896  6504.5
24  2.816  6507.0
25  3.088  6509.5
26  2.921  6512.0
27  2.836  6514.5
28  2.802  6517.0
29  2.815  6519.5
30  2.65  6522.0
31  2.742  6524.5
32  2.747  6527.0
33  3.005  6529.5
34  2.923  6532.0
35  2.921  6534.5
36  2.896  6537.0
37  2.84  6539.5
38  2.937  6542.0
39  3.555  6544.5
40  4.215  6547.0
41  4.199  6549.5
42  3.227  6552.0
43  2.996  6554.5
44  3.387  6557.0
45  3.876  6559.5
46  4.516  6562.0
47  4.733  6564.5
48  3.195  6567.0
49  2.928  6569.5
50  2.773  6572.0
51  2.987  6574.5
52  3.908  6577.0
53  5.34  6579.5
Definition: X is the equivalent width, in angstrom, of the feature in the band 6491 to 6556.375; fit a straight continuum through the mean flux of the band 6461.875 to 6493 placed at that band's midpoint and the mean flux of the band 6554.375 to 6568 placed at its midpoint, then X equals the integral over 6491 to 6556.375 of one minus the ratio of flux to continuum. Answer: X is 8.1 angstrom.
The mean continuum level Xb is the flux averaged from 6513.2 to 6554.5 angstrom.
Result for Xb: 3.08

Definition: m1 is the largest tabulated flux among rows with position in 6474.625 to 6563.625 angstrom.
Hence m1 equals 4.516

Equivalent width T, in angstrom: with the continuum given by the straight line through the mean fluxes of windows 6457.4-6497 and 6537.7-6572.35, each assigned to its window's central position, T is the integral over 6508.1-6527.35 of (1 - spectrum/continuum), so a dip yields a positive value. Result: 2.0 angstrom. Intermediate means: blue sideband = 2.76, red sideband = 3.54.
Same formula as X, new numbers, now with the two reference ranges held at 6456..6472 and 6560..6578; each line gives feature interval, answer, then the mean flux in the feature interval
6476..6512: 4.1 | 2.72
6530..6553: 0.7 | 3.29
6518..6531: 1.9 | 2.79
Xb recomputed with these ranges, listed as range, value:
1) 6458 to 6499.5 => 2.75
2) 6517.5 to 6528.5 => 2.75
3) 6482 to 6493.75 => 2.57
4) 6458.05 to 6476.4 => 2.89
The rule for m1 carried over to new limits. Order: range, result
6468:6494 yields 3.037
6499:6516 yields 3.088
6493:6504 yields 2.767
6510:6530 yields 3.005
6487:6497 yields 2.746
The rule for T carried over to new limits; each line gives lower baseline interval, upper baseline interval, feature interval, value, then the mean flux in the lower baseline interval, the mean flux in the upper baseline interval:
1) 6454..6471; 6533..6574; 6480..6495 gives 2.1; 2.83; 3.44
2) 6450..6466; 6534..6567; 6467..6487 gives 0.8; 2.82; 3.56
